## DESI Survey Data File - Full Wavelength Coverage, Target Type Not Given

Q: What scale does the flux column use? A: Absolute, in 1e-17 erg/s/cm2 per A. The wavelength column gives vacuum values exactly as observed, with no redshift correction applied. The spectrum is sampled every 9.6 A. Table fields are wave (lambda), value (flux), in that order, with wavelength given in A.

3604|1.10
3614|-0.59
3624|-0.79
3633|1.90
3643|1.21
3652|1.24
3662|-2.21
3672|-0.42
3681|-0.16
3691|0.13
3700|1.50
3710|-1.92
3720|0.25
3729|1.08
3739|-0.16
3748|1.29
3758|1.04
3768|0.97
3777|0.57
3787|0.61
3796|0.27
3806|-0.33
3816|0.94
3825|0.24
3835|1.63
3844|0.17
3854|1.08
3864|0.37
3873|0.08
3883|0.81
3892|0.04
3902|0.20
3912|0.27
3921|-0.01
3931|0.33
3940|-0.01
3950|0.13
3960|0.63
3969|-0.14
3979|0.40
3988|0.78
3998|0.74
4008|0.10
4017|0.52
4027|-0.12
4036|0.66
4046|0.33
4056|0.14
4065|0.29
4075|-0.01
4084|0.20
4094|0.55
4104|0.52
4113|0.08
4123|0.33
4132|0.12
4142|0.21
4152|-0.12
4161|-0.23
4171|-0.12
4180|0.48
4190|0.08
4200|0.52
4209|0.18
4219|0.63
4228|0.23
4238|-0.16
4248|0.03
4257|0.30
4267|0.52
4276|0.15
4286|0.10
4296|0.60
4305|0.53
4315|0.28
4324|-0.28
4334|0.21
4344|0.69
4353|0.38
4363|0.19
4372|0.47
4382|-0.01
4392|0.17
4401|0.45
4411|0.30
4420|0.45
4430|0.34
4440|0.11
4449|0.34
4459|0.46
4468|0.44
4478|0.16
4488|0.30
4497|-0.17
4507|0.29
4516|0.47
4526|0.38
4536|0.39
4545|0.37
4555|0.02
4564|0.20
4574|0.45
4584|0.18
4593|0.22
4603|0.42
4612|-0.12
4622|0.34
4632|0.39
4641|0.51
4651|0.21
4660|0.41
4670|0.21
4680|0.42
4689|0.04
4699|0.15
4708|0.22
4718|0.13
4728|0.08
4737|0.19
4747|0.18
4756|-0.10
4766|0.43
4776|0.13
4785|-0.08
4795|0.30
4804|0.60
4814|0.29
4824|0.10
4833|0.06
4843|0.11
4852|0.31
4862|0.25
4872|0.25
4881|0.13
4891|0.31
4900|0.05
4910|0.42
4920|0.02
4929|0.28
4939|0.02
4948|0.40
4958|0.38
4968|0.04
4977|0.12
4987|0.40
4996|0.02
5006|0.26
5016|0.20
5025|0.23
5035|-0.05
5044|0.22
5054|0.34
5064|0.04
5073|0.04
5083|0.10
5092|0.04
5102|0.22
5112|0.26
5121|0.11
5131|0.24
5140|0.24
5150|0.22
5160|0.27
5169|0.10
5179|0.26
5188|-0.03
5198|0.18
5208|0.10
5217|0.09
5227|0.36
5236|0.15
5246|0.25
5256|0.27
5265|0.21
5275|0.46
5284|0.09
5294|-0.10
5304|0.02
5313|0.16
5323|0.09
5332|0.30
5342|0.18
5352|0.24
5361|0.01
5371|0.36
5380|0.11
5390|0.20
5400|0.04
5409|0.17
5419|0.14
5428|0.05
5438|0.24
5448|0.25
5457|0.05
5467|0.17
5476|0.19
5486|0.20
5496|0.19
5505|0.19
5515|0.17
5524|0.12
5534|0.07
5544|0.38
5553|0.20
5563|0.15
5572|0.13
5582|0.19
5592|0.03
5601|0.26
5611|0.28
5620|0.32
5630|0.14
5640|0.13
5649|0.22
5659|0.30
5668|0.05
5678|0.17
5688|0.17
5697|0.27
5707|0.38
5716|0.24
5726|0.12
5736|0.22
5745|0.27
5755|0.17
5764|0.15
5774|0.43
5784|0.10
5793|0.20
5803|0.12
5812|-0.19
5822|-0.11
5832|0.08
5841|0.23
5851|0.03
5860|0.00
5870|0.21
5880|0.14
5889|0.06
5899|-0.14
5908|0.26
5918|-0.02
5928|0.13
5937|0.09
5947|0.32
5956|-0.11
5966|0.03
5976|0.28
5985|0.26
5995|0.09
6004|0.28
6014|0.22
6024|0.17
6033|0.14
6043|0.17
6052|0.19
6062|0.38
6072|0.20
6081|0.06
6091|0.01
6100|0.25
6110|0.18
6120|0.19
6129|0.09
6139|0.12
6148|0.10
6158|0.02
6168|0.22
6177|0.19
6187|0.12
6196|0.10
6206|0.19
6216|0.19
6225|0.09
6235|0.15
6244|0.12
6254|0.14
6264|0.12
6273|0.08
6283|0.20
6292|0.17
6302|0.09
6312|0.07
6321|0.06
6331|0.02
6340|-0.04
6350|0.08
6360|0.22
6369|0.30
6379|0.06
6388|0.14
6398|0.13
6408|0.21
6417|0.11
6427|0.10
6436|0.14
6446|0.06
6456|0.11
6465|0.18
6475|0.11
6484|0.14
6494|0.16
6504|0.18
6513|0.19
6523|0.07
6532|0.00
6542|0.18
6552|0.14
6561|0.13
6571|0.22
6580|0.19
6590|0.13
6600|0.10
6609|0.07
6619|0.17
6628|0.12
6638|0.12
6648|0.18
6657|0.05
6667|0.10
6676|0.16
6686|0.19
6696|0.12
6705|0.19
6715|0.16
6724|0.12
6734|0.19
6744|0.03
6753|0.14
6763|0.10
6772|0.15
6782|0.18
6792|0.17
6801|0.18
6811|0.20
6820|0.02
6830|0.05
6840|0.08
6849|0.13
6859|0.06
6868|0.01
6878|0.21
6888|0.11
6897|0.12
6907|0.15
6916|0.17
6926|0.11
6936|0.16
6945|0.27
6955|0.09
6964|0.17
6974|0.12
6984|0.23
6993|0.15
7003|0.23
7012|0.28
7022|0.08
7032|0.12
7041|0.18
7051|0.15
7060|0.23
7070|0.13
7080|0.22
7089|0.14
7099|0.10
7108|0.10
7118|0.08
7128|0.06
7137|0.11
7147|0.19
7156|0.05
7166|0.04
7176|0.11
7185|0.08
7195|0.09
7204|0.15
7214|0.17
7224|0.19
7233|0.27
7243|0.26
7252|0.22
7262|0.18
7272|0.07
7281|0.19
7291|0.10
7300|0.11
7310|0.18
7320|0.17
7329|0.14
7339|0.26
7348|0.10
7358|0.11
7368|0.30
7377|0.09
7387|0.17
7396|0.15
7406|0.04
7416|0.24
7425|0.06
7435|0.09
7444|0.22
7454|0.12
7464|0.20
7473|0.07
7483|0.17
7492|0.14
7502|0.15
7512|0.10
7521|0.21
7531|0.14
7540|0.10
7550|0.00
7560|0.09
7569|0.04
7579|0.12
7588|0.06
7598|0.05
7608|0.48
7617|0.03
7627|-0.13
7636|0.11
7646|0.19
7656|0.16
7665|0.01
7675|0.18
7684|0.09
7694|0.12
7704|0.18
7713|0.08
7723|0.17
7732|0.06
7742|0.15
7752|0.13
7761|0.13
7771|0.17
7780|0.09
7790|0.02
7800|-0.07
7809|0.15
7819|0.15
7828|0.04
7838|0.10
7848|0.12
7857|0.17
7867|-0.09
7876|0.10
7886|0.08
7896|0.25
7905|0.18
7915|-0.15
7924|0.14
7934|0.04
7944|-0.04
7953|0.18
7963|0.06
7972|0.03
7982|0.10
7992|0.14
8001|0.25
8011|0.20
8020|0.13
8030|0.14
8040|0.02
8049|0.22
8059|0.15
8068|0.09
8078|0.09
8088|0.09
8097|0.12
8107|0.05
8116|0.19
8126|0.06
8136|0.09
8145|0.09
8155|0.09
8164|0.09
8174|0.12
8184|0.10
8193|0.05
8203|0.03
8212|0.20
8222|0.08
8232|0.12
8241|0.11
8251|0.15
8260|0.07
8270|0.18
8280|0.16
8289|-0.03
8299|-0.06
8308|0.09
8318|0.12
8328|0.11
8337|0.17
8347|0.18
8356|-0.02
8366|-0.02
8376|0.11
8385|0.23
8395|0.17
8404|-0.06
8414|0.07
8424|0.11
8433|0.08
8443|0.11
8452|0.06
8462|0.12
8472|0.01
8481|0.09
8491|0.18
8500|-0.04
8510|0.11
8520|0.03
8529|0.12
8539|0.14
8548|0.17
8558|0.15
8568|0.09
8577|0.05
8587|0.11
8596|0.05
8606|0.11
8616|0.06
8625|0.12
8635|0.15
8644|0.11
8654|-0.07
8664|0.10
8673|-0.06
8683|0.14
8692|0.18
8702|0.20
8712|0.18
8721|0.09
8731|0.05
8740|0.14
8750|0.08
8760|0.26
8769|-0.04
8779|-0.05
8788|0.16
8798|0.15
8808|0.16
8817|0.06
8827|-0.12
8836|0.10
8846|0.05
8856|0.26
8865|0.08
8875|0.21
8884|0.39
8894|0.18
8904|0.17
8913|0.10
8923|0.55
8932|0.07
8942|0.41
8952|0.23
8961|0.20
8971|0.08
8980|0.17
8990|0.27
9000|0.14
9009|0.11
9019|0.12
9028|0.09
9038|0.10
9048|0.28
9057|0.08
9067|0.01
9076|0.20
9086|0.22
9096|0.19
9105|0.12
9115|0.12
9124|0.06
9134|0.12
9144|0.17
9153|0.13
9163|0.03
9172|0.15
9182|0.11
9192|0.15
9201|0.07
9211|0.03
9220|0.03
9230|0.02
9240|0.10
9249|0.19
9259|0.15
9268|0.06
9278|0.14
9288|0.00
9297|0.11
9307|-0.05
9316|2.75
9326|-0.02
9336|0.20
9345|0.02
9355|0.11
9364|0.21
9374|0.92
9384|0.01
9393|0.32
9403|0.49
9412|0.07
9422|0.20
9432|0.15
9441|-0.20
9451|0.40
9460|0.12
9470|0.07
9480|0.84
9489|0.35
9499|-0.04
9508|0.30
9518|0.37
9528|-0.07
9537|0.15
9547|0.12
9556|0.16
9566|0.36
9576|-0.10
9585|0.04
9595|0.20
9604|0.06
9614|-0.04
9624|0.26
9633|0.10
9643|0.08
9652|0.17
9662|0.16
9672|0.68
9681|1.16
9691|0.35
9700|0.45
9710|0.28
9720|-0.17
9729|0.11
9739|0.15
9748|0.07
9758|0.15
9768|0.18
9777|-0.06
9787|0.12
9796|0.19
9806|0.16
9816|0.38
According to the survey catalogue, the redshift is 1.60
